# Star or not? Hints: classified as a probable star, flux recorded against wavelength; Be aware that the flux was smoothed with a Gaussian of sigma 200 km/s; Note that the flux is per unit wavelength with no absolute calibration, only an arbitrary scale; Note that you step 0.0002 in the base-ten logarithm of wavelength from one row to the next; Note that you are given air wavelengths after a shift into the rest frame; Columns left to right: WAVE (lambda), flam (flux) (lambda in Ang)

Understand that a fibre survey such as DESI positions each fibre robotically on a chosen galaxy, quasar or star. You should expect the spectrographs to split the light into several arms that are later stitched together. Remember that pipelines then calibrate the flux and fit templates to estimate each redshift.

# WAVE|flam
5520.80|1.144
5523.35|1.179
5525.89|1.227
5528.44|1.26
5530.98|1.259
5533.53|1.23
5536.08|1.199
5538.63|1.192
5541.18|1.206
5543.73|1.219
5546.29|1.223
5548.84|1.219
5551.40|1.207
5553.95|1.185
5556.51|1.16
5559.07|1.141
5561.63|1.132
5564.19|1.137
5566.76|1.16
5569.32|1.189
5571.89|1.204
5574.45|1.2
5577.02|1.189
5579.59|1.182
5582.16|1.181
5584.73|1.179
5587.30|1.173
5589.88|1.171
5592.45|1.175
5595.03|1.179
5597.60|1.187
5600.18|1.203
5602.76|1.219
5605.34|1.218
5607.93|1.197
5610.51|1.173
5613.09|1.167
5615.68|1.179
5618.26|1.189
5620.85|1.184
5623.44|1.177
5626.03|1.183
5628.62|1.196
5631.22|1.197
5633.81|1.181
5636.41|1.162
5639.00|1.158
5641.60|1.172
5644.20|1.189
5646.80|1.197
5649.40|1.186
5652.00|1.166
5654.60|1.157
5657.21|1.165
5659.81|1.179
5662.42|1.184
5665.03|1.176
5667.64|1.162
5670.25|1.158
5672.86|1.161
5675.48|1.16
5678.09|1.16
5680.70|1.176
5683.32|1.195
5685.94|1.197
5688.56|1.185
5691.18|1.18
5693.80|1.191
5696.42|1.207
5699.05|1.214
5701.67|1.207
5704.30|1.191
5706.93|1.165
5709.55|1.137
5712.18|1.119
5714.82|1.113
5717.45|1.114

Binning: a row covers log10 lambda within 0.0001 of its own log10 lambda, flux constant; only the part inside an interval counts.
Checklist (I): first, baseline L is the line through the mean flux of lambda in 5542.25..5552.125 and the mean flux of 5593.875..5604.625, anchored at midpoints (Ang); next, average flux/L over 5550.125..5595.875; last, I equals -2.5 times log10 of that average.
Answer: 0.03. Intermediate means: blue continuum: 1.22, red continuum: 1.2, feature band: 1.17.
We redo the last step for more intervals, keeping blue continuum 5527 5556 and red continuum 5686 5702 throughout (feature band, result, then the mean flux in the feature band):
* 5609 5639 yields 0.02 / 1.18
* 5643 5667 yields 0.02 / 1.18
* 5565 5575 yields 0.03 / 1.18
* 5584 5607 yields 0.02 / 1.19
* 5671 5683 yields 0.03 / 1.17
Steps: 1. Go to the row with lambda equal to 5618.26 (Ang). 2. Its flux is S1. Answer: 1.189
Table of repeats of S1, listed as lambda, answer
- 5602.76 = 1.219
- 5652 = 1.166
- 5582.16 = 1.181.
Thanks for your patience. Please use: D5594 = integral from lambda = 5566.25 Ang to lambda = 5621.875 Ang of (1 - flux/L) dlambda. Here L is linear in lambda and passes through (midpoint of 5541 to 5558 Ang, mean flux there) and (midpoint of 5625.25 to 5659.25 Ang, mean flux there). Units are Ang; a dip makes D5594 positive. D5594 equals 0.2 Ang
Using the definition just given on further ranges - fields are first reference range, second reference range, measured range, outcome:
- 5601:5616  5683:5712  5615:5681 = 0.8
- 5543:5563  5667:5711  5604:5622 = -0.1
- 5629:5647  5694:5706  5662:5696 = 0.5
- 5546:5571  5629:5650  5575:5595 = -0.1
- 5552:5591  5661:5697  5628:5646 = -0.1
